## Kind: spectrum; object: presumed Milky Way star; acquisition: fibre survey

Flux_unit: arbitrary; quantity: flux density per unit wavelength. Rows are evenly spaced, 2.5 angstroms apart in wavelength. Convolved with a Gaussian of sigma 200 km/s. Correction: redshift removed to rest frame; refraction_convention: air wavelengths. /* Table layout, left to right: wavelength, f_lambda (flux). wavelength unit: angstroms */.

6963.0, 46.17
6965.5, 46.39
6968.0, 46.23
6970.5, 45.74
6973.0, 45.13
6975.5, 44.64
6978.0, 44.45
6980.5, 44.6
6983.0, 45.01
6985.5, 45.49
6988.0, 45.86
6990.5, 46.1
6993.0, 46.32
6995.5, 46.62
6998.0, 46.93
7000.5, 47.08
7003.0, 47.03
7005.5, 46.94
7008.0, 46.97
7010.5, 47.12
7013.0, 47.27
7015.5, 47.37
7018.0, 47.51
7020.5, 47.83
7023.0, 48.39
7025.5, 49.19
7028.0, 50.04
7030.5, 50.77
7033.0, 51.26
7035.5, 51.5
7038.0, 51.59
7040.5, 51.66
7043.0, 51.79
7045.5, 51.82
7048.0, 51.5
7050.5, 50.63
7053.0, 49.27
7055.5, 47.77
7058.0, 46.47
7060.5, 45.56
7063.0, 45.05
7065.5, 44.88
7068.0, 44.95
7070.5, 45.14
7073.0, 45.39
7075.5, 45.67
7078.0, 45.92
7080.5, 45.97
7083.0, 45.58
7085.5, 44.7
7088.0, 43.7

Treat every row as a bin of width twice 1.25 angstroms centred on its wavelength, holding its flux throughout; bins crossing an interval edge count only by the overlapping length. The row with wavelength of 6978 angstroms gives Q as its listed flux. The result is 44.45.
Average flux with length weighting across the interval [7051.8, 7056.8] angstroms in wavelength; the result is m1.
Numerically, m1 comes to 48.5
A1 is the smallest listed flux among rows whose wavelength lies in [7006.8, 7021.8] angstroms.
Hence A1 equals 46.97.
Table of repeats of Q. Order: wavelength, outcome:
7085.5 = 44.7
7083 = 45.58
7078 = 45.92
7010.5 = 47.12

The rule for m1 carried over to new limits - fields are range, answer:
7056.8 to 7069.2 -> 45.4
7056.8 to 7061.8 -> 46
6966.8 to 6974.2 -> 45.7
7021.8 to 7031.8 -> 49.6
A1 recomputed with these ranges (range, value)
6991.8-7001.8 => 46.32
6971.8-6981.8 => 44.45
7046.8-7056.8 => 47.77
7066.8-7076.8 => 44.95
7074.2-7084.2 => 45.58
